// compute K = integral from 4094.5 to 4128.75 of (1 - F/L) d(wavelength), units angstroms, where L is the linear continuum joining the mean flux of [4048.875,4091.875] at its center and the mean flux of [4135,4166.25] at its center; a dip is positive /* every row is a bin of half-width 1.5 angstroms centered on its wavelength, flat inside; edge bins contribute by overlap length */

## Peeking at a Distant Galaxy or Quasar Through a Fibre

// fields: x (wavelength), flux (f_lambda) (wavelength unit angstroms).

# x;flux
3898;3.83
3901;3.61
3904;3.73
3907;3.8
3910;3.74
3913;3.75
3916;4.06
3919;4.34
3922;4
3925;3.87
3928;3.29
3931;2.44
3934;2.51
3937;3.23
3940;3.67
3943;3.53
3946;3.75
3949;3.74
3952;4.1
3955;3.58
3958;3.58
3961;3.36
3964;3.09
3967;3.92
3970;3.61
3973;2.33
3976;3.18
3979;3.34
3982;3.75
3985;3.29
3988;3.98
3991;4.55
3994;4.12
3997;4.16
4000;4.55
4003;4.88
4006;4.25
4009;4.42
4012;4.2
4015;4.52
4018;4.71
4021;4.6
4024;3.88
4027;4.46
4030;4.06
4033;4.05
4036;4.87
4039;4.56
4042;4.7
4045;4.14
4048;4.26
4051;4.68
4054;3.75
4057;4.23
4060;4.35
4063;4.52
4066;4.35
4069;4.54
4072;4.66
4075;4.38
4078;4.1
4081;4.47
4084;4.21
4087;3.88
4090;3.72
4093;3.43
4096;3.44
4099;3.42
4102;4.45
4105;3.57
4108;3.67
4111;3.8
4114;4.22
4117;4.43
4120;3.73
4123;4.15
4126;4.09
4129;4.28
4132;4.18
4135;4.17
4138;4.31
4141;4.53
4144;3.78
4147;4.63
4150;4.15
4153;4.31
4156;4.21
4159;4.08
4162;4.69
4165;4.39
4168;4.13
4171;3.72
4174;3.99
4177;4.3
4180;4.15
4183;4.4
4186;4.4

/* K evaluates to 2.9 angstroms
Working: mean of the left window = 4.27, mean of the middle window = 3.92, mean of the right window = 4.3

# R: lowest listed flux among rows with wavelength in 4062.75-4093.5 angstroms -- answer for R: 3.43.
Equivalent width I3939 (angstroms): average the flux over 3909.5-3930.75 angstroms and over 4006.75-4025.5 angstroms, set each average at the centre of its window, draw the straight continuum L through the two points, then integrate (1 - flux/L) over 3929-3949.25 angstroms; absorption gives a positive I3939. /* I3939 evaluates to 3.5 angstroms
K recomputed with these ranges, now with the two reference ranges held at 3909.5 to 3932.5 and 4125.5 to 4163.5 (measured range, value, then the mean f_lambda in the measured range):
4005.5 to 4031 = -2.7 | 4.35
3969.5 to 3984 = 2.3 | 3.22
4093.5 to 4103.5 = 1.0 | 3.74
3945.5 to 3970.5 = 1.0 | 3.63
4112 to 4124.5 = 0.2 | 4.12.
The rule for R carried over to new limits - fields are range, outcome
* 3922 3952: 2.44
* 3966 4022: 2.33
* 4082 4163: 3.42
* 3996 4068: 3.75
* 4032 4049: 4.05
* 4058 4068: 4.35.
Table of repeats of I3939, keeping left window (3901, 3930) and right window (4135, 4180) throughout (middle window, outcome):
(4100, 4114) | 0.83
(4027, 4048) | -1.95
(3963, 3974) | 1.73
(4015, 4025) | -1.14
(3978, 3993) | 0.46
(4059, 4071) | -1.14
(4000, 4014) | -1.72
